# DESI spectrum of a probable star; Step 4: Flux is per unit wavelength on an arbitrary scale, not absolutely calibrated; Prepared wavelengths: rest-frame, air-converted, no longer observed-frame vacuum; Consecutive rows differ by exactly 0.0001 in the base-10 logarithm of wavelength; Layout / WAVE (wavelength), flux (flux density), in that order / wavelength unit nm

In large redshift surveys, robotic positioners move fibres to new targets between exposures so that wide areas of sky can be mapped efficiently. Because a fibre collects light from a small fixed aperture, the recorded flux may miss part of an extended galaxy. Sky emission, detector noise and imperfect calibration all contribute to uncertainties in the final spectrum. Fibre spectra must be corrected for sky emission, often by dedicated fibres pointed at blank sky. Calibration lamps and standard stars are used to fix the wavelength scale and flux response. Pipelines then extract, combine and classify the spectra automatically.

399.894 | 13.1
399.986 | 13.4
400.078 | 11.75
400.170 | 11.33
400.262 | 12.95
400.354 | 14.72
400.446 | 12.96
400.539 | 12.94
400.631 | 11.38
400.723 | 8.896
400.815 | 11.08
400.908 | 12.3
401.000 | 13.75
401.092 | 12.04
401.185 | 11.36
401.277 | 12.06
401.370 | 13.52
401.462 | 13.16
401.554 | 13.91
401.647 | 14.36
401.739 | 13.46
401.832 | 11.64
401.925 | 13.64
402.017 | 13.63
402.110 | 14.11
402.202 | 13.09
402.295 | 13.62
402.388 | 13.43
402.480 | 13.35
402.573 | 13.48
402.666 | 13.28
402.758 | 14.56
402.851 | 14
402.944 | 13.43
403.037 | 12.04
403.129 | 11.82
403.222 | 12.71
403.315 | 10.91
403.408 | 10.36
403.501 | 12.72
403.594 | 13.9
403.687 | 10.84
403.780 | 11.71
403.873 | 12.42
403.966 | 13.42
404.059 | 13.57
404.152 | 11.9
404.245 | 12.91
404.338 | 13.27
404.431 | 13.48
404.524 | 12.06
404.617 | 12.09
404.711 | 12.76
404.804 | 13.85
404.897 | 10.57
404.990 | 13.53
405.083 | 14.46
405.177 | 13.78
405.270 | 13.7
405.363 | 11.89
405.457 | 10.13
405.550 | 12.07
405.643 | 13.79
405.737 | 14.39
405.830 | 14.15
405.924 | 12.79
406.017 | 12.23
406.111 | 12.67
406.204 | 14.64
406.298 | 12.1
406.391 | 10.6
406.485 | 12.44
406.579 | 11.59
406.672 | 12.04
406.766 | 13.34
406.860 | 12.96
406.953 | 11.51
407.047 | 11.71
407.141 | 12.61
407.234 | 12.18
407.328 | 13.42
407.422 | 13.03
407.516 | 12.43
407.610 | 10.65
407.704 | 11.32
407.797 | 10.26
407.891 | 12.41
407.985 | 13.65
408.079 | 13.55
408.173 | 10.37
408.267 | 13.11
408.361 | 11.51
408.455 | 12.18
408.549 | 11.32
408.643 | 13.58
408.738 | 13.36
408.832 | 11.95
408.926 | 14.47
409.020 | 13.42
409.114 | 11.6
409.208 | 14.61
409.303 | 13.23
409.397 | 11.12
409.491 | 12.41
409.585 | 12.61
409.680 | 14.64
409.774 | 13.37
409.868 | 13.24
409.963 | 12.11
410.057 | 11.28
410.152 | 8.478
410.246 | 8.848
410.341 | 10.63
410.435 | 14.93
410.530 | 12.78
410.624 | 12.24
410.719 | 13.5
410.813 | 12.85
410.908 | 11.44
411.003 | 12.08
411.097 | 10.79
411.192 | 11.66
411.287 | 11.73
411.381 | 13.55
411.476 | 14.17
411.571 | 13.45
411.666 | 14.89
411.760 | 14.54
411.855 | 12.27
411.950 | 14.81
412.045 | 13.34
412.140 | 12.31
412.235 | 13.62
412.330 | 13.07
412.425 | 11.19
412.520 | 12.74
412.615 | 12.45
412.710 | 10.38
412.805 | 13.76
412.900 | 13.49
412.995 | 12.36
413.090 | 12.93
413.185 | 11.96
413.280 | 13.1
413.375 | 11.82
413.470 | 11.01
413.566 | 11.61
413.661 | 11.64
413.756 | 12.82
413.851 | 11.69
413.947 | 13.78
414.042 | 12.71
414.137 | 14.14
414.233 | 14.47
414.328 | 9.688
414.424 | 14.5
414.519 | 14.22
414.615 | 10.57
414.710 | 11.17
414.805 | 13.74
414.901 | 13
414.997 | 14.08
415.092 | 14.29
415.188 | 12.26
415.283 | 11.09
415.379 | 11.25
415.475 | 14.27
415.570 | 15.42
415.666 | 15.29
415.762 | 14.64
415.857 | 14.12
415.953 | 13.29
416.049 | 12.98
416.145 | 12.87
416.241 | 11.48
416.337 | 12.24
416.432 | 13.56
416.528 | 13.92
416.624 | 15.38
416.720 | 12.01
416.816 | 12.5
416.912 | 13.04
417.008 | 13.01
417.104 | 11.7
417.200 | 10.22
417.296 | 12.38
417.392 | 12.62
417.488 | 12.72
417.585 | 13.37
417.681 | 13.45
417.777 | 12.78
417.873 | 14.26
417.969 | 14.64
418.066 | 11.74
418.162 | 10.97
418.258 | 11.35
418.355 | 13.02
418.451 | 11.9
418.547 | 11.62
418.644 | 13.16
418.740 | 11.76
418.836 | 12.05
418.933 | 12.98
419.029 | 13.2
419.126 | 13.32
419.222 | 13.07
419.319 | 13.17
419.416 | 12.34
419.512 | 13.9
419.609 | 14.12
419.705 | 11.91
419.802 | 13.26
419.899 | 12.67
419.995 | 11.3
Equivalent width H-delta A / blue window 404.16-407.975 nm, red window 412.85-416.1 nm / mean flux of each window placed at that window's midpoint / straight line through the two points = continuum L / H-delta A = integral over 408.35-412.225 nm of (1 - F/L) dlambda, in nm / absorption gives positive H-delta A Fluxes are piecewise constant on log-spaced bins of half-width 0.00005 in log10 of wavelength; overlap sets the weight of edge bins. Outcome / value 0.031 nm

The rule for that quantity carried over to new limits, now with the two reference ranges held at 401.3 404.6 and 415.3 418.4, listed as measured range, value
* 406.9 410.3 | 0.184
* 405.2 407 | 0.050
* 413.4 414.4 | 0.045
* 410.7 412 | 0.000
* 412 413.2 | 0.035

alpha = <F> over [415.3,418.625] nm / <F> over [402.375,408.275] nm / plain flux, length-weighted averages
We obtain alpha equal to 1.03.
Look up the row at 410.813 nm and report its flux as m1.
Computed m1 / 12.85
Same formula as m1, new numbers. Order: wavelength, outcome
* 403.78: 11.71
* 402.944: 13.43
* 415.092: 14.29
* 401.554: 13.91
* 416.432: 13.56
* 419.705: 11.91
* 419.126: 13.32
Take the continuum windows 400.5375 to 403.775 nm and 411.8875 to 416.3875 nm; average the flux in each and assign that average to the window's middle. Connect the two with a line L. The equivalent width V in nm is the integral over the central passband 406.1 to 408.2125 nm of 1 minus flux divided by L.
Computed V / 0.086 nm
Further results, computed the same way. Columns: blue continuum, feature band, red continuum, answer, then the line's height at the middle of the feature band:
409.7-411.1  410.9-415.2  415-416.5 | -0.03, 12.6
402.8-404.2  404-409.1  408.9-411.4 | -0.09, 12.4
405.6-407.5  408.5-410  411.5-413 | -0.01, 12.9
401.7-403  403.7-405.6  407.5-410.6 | 0.06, 13.1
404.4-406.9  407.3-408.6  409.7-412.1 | 0.06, 12.7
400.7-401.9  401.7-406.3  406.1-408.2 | -0.19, 12.4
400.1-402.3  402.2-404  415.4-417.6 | 0.00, 12.8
